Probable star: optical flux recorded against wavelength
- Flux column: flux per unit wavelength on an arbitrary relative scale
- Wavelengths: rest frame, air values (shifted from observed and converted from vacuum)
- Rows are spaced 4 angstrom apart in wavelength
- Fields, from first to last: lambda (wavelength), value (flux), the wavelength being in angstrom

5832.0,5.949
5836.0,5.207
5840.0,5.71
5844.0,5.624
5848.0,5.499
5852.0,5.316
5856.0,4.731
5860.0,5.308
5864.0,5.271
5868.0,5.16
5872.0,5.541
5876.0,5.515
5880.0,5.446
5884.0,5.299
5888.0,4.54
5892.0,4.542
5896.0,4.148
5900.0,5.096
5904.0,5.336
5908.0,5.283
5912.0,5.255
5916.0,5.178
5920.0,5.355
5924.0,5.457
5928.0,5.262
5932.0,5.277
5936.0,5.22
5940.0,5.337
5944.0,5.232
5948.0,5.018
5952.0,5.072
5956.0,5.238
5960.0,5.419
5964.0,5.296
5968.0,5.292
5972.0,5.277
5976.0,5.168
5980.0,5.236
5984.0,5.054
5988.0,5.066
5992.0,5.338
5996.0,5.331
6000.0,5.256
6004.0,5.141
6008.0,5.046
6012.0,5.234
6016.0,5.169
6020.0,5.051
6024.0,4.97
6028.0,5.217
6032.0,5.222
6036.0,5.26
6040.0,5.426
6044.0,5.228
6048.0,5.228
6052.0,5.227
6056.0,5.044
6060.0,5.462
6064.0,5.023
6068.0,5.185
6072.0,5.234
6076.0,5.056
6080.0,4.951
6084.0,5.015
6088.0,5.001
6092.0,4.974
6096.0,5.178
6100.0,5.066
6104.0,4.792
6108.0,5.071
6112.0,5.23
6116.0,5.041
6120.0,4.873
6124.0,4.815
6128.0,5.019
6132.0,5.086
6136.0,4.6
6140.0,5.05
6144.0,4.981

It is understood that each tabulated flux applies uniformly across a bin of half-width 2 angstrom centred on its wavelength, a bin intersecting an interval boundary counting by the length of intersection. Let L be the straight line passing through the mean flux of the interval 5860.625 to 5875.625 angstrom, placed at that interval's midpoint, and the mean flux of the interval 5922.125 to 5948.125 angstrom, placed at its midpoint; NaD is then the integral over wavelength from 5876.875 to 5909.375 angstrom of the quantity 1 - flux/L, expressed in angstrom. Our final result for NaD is 2.1 angstrom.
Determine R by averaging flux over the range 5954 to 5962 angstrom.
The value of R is 5.33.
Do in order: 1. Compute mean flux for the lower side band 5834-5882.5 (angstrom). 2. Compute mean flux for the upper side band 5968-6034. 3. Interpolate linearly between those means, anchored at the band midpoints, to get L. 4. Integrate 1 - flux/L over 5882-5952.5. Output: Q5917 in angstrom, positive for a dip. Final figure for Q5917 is 2.36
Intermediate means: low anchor 5.36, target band 5.11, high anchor 5.18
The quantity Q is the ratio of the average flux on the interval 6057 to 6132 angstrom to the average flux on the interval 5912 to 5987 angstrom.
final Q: 0.96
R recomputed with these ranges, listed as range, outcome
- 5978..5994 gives 5.17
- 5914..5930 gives 5.31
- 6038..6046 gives 5.33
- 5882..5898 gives 4.63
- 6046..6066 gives 5.2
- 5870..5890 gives 5.27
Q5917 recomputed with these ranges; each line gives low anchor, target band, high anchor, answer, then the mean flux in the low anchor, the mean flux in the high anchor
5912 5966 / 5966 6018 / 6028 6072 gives 0.44 angstrom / 5.26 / 5.23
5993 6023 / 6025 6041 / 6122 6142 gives -0.41 angstrom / 5.17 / 4.91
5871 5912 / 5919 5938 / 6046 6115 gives -0.88 angstrom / 5.07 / 5.1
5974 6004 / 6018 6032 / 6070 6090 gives 0.12 angstrom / 5.2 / 5.05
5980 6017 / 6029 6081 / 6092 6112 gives -0.96 angstrom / 5.18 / 5.04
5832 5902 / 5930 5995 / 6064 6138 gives -1.30 angstrom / 5.2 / 5.01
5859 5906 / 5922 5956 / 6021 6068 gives -0.67 angstrom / 5.1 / 5.21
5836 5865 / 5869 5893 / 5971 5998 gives 0.63 angstrom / 5.34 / 5.21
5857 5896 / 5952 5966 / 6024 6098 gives -0.40 angstrom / 5.12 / 5.16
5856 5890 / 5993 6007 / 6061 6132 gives -0.31 angstrom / 5.23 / 5.04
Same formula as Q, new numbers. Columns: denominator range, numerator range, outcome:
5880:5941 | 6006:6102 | 1.01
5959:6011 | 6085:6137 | 0.96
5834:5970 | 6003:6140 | 0.98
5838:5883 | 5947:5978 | 0.97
